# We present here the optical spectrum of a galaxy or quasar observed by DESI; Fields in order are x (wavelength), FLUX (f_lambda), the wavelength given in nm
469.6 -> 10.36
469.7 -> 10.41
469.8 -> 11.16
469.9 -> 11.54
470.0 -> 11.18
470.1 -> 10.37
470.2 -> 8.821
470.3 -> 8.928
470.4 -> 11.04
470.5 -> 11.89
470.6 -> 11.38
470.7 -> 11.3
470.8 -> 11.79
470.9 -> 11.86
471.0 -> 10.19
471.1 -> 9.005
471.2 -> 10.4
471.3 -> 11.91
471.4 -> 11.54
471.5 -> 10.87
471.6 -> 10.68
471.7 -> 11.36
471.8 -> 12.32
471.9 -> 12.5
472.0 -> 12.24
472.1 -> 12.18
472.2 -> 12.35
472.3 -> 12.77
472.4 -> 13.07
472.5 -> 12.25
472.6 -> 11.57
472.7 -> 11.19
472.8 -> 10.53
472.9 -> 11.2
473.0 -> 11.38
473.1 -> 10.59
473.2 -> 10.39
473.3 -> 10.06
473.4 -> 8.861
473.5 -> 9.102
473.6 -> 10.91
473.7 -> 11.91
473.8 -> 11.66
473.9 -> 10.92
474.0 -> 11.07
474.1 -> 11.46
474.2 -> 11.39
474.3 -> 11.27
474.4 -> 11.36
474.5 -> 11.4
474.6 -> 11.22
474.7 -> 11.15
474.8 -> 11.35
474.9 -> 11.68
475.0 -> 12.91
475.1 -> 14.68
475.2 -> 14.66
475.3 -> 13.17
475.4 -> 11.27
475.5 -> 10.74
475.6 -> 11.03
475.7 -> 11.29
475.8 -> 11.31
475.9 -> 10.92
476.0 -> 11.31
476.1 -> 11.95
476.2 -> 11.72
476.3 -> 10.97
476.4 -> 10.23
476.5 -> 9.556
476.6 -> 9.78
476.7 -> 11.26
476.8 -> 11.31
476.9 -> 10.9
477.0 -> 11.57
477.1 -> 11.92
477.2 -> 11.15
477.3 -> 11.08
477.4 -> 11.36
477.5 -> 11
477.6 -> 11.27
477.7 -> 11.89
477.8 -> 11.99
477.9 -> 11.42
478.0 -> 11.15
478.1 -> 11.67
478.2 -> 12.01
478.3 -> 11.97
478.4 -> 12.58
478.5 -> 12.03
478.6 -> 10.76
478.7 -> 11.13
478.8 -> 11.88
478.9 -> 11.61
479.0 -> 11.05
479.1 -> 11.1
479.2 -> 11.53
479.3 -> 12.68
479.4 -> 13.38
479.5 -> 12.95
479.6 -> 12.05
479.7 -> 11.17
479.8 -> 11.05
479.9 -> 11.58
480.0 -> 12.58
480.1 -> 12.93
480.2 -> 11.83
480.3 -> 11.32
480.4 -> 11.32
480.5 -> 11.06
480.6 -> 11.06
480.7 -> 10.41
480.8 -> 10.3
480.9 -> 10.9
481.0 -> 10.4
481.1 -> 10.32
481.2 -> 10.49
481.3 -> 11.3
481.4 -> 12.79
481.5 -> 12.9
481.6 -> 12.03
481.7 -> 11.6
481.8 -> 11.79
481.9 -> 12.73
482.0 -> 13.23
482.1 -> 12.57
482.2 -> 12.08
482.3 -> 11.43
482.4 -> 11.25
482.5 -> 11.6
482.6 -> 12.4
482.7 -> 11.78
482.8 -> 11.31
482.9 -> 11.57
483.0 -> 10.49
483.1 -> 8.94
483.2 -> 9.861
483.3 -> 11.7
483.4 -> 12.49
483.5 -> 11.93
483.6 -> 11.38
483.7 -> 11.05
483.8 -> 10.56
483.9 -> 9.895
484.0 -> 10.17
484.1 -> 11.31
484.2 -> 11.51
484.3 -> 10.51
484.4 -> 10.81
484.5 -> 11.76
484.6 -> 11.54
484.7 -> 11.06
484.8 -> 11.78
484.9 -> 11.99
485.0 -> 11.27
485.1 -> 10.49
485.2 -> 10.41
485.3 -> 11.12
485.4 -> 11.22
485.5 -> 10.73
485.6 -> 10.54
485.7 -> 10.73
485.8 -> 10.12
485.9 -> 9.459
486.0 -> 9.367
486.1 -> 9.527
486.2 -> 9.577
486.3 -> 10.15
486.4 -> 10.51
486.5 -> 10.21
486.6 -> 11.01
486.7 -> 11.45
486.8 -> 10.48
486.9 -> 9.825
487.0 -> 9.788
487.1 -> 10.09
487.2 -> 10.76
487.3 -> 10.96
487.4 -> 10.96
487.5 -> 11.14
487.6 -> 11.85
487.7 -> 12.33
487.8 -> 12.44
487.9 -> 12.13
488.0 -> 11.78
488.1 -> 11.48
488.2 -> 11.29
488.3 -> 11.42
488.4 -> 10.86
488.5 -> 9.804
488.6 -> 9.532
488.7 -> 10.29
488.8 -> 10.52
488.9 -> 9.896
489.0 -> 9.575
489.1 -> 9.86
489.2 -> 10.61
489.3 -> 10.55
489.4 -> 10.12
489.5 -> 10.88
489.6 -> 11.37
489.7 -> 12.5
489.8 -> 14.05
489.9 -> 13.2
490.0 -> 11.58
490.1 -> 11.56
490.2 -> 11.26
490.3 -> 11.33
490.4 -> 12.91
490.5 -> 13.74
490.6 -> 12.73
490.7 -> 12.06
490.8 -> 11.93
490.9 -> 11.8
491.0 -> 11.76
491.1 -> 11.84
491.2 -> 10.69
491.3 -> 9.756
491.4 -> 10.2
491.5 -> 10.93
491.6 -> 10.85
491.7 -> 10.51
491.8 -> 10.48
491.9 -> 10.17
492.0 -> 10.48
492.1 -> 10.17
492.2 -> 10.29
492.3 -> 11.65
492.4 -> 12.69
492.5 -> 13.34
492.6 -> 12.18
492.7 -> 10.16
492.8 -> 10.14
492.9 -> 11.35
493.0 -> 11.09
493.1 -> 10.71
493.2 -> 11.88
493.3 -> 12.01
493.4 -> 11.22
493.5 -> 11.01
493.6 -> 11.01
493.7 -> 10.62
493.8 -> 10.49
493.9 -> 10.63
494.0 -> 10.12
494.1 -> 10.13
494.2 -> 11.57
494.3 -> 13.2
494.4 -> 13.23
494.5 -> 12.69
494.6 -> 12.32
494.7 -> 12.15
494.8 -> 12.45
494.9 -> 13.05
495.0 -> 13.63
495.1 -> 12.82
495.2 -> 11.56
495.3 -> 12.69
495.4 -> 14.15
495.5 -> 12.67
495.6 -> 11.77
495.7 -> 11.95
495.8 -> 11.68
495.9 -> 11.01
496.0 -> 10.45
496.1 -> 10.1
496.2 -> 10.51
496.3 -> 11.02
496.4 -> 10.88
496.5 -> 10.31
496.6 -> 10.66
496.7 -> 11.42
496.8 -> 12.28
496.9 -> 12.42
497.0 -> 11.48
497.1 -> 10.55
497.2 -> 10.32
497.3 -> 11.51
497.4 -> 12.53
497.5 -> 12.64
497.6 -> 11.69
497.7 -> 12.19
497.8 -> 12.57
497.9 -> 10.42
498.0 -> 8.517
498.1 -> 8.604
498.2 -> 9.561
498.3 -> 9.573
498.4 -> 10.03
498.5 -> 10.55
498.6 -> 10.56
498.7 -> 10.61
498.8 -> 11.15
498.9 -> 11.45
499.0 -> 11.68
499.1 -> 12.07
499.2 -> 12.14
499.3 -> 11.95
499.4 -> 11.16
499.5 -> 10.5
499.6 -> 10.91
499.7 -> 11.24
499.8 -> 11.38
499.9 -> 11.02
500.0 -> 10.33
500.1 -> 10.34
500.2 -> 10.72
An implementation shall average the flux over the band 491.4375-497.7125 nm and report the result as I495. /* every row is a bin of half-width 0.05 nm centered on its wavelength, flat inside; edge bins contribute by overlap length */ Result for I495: 11.5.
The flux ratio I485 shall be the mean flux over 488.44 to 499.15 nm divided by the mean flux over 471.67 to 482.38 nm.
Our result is 0.98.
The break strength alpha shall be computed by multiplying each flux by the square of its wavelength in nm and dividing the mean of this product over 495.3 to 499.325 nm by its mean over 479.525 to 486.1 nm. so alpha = 1.06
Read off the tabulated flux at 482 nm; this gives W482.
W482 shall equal 13.23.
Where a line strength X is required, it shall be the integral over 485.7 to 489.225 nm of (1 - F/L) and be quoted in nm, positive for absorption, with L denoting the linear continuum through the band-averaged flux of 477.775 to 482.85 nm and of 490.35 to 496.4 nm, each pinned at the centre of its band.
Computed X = 0.30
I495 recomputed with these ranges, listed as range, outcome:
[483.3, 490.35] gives 10.9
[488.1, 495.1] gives 11.3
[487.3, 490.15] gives 11.2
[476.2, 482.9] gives 11.5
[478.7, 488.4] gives 11.2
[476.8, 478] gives 11.4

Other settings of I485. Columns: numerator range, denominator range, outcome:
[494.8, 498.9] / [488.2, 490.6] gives 1.01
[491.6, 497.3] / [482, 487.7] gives 1.05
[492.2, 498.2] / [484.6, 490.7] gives 1.04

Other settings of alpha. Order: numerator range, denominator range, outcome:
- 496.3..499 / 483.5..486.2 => 1.07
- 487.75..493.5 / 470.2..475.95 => 1.06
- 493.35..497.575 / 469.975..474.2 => 1.15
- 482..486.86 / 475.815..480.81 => 0.98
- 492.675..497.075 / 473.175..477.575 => 1.11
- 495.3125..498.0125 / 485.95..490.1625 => 1.09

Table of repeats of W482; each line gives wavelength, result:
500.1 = 10.34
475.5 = 10.74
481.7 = 11.6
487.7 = 12.33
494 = 10.12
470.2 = 8.821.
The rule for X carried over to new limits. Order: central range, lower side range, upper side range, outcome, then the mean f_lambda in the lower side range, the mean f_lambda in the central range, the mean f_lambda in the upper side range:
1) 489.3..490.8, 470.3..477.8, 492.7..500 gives -0.09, 11.3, 12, 11.3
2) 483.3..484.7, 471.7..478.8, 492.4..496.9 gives 0.04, 11.5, 11.2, 11.6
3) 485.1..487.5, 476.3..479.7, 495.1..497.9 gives 0.23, 11.5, 10.4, 11.6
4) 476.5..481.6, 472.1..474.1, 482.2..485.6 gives -0.15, 11.2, 11.5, 11.1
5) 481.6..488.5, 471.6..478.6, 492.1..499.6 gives 0.21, 11.5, 11.1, 11.4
